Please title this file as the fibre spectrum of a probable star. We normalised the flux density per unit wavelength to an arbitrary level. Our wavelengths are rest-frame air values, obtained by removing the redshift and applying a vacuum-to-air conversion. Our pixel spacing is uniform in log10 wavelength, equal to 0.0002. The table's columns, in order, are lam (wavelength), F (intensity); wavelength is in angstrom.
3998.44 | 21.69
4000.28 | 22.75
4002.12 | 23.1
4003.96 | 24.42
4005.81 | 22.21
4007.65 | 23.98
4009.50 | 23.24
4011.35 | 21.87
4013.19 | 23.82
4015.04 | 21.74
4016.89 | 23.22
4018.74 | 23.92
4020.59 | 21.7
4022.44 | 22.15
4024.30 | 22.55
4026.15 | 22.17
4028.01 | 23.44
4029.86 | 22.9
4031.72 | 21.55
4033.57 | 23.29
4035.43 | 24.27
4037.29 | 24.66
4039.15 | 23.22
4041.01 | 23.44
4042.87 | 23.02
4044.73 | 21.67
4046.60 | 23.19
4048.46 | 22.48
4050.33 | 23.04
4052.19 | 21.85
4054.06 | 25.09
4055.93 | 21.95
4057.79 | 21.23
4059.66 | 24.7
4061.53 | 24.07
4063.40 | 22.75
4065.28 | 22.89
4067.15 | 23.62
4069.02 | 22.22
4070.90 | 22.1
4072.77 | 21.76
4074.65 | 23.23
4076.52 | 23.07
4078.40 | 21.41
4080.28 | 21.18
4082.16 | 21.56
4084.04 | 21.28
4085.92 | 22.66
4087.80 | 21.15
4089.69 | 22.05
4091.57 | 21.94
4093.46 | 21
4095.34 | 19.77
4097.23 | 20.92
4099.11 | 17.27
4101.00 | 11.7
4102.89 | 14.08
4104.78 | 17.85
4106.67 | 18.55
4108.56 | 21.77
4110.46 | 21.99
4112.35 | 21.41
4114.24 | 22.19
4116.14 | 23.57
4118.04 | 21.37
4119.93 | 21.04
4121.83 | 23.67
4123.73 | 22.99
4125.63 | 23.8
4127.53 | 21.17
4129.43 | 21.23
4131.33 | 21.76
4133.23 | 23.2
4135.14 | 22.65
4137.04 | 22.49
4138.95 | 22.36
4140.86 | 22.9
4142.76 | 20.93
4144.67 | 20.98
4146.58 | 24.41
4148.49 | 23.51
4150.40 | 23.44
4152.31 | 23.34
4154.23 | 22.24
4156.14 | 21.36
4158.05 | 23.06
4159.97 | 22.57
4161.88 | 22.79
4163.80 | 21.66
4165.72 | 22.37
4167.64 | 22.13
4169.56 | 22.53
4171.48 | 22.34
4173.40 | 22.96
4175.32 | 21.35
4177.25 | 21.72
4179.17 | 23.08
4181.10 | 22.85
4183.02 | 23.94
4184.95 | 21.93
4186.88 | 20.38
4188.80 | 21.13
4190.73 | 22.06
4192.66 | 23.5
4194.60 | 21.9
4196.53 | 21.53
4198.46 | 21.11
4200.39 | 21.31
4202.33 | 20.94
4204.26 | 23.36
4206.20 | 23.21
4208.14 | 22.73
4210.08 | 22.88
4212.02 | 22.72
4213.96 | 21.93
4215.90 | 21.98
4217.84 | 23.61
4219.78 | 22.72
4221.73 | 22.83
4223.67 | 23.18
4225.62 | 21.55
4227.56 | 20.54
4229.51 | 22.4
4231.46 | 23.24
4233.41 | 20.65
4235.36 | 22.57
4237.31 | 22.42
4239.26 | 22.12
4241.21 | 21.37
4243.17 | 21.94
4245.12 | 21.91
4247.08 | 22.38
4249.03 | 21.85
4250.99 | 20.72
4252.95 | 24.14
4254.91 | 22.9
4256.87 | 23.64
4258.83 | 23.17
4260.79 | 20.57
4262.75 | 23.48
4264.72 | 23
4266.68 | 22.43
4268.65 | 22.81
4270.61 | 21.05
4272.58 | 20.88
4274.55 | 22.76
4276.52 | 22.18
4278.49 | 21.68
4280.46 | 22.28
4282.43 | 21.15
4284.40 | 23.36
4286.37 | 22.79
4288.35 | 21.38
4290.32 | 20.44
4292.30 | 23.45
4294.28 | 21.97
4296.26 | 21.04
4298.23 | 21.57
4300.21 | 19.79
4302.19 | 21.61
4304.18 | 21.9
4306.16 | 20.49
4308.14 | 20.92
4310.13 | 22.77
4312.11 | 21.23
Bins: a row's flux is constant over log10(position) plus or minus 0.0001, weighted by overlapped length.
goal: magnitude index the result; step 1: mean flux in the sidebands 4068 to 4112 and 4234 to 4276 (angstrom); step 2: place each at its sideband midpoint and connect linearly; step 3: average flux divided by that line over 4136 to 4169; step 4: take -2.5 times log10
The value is -0.07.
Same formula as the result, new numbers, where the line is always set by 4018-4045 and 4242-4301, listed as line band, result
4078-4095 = 0.06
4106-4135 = 0.03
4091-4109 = 0.23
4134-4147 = 0.01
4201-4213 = -0.01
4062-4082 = 0.02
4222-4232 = 0.00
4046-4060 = 0.00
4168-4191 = 0.01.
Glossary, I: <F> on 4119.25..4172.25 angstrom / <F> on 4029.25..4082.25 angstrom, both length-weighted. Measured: 0.98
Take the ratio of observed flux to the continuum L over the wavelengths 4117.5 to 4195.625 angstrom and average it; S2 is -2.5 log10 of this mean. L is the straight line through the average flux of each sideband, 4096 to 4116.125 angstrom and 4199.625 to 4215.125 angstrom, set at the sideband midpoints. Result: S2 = -0.09 mag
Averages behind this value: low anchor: 19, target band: 22.4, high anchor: 22.4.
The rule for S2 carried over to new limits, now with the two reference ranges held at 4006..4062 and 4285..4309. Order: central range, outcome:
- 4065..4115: 0.10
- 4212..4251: -0.01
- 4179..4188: -0.01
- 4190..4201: 0.01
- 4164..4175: -0.01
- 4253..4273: -0.04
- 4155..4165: 0.00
